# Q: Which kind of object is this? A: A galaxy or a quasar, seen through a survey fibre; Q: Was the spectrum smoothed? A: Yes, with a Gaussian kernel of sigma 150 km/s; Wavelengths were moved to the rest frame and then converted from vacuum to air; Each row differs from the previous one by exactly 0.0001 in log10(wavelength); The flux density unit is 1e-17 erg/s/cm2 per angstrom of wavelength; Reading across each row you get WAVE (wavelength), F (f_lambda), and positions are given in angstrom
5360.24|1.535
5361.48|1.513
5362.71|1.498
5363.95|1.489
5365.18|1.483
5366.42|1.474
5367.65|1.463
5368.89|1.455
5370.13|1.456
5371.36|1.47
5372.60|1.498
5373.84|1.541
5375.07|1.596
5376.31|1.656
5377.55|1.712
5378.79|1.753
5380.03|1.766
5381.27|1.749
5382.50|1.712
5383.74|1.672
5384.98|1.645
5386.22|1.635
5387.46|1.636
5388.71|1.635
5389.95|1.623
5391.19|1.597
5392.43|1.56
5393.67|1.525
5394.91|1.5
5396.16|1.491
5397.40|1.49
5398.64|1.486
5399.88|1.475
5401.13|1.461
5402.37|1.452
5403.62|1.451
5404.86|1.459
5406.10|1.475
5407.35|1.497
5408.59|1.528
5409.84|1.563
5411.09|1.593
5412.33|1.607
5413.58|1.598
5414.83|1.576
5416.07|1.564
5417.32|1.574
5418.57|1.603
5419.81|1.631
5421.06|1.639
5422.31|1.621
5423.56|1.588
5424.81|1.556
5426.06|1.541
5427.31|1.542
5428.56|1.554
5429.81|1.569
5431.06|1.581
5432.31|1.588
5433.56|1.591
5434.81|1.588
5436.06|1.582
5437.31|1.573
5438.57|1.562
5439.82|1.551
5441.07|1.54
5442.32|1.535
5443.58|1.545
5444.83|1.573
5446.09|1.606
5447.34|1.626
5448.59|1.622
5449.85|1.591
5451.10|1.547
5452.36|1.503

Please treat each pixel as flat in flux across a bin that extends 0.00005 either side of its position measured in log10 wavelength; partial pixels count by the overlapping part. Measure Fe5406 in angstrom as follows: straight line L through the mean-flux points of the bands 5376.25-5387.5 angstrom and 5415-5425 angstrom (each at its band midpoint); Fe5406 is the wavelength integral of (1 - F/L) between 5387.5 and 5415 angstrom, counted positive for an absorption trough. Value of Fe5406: 1.95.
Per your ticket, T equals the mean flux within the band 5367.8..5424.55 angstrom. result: 1.57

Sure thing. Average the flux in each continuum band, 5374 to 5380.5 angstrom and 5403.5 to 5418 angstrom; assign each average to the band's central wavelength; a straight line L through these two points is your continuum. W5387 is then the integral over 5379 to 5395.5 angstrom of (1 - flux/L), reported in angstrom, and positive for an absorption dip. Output 0.0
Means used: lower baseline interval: 1.68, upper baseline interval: 1.54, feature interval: 1.64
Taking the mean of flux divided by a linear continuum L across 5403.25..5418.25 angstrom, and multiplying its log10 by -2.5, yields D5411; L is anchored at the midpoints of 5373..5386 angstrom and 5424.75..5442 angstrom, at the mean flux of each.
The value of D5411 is 0.05 mag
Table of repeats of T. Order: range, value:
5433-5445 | 1.56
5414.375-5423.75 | 1.6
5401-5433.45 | 1.56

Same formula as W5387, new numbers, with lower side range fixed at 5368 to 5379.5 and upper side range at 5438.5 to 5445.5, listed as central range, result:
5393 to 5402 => 0.42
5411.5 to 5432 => -0.37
